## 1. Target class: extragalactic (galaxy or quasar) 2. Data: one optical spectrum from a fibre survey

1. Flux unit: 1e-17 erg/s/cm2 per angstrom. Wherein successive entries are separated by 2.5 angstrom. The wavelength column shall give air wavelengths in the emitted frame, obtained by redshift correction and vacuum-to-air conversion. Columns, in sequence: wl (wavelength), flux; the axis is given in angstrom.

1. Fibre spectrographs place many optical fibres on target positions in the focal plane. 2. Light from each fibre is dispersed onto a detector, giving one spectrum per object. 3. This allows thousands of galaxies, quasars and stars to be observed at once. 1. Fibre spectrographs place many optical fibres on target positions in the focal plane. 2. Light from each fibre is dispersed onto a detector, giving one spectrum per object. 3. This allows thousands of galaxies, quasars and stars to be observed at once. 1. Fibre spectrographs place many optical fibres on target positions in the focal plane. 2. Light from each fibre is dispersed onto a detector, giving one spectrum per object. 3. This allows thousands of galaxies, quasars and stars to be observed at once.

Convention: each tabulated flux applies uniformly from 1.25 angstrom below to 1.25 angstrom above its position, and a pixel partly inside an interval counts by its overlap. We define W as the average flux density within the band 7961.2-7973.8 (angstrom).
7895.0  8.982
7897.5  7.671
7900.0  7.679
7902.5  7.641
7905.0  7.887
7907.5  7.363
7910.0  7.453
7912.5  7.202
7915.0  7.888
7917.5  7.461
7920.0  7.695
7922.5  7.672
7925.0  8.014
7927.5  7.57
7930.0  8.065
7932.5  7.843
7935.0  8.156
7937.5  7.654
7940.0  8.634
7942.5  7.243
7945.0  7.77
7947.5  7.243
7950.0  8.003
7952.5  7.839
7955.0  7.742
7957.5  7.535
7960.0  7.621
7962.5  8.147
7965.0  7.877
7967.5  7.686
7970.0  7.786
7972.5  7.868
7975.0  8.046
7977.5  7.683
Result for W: 7.87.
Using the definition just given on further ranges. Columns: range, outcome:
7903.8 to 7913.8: 7.48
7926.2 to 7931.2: 7.82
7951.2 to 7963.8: 7.78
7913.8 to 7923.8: 7.68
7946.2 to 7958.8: 7.67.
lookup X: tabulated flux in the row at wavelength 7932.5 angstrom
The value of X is 7.843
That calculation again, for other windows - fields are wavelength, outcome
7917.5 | 7.461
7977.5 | 7.683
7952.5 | 7.839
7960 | 7.621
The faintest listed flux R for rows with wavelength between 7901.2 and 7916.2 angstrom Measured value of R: 7.202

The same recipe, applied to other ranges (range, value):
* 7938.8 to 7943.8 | 7.243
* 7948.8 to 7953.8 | 7.839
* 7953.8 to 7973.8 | 7.535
